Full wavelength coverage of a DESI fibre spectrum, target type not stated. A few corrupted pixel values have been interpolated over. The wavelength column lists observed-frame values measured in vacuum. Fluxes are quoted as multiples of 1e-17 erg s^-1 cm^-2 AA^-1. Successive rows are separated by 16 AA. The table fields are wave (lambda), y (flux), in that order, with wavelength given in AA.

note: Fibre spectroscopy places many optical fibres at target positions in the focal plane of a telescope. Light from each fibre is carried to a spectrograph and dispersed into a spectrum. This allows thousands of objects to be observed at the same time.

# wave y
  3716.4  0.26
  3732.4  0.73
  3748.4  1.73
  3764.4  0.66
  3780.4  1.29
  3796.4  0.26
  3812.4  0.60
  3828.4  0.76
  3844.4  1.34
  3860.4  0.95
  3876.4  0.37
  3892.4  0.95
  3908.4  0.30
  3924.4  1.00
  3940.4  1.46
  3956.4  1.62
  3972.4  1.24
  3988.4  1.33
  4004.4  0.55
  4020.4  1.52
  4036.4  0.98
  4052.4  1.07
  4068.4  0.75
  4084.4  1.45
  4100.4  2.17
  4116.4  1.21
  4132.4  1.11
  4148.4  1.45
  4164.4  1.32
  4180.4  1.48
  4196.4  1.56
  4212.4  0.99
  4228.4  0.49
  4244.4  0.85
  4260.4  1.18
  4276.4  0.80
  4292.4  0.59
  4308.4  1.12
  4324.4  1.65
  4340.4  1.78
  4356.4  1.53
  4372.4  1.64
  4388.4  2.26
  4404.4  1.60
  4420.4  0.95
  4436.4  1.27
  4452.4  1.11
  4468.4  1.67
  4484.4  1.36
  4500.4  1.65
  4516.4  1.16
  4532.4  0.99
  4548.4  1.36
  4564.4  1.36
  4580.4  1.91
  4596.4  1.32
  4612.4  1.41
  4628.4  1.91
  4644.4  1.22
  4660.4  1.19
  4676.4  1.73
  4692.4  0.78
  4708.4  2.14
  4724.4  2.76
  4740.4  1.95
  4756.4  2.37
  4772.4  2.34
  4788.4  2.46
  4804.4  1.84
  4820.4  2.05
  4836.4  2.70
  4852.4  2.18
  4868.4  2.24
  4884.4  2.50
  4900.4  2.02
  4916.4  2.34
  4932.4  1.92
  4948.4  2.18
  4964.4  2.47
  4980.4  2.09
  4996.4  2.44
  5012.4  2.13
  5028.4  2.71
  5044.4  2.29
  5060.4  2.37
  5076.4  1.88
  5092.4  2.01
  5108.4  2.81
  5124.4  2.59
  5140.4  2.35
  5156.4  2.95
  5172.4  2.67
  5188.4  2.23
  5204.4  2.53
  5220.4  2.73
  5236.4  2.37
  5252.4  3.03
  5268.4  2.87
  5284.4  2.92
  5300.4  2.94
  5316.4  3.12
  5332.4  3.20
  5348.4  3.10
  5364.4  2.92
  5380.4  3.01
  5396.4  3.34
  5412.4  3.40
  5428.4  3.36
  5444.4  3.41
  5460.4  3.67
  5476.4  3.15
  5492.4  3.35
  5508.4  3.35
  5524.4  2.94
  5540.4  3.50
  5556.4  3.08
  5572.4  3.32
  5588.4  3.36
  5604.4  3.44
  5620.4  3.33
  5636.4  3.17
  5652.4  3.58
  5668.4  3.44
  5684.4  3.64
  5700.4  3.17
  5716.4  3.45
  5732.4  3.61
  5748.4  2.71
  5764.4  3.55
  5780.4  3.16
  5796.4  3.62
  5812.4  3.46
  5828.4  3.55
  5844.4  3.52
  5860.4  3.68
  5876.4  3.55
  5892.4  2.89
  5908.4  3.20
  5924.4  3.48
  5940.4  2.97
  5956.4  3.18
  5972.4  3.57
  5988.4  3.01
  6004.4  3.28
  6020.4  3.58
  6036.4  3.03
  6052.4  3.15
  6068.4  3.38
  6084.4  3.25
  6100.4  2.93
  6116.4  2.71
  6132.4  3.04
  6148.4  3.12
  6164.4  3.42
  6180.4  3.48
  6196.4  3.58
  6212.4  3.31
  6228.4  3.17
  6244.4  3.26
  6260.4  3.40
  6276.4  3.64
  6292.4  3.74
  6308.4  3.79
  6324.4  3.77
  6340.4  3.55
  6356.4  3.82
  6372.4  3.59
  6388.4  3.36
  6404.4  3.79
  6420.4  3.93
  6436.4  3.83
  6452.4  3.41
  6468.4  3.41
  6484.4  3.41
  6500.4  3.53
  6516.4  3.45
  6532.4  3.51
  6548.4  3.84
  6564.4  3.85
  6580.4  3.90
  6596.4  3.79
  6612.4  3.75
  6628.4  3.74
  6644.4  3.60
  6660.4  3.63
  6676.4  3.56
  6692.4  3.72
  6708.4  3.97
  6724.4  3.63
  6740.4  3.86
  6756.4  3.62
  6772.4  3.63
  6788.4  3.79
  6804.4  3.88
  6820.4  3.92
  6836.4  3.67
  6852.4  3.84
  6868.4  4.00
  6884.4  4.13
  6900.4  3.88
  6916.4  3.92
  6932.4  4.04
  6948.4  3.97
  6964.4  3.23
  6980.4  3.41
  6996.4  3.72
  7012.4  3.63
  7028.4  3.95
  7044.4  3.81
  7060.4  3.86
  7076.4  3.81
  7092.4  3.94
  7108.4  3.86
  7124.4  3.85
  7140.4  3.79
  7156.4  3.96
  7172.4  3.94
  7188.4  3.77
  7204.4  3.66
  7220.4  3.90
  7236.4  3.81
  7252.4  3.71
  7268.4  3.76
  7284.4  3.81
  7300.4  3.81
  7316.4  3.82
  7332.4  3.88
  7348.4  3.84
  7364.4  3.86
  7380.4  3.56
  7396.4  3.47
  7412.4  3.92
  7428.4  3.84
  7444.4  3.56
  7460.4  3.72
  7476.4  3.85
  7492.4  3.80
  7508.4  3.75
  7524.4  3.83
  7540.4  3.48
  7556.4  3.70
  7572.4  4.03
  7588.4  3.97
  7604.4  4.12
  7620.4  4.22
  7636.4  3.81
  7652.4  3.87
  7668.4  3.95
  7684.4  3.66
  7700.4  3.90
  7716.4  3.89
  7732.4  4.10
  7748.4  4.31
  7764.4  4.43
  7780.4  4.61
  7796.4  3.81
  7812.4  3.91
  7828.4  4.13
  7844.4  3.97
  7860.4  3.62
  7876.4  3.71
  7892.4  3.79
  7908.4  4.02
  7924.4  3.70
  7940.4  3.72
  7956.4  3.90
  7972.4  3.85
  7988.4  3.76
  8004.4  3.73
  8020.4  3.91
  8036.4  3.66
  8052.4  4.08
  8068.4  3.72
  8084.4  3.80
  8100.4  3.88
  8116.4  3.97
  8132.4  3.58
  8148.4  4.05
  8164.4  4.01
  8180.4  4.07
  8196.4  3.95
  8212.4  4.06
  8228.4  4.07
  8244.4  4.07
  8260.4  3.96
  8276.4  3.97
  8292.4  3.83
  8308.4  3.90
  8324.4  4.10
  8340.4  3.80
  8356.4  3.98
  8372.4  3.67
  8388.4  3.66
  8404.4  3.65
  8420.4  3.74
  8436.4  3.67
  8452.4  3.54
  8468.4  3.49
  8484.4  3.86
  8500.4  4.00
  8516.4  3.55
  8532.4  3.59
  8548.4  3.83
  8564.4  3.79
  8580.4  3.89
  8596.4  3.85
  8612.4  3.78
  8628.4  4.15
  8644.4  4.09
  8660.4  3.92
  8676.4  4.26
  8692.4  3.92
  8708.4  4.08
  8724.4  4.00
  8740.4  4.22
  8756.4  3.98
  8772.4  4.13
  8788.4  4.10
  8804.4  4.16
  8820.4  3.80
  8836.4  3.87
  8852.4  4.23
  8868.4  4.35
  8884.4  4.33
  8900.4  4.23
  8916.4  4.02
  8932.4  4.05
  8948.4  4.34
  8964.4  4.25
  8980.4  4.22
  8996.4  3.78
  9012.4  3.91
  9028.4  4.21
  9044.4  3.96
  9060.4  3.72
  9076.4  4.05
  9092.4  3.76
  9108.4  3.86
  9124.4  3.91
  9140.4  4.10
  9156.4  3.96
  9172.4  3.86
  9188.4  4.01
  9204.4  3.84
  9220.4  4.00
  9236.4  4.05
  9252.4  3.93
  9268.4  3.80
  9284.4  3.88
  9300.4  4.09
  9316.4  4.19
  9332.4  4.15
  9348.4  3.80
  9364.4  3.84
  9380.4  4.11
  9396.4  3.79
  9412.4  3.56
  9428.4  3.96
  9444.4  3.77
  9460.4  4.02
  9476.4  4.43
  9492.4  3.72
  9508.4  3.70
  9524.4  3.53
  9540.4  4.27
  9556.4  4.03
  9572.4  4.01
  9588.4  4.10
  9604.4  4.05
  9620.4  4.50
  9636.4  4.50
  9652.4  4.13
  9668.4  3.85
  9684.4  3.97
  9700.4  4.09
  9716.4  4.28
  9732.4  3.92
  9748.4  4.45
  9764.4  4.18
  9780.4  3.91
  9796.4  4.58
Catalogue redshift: 0.18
